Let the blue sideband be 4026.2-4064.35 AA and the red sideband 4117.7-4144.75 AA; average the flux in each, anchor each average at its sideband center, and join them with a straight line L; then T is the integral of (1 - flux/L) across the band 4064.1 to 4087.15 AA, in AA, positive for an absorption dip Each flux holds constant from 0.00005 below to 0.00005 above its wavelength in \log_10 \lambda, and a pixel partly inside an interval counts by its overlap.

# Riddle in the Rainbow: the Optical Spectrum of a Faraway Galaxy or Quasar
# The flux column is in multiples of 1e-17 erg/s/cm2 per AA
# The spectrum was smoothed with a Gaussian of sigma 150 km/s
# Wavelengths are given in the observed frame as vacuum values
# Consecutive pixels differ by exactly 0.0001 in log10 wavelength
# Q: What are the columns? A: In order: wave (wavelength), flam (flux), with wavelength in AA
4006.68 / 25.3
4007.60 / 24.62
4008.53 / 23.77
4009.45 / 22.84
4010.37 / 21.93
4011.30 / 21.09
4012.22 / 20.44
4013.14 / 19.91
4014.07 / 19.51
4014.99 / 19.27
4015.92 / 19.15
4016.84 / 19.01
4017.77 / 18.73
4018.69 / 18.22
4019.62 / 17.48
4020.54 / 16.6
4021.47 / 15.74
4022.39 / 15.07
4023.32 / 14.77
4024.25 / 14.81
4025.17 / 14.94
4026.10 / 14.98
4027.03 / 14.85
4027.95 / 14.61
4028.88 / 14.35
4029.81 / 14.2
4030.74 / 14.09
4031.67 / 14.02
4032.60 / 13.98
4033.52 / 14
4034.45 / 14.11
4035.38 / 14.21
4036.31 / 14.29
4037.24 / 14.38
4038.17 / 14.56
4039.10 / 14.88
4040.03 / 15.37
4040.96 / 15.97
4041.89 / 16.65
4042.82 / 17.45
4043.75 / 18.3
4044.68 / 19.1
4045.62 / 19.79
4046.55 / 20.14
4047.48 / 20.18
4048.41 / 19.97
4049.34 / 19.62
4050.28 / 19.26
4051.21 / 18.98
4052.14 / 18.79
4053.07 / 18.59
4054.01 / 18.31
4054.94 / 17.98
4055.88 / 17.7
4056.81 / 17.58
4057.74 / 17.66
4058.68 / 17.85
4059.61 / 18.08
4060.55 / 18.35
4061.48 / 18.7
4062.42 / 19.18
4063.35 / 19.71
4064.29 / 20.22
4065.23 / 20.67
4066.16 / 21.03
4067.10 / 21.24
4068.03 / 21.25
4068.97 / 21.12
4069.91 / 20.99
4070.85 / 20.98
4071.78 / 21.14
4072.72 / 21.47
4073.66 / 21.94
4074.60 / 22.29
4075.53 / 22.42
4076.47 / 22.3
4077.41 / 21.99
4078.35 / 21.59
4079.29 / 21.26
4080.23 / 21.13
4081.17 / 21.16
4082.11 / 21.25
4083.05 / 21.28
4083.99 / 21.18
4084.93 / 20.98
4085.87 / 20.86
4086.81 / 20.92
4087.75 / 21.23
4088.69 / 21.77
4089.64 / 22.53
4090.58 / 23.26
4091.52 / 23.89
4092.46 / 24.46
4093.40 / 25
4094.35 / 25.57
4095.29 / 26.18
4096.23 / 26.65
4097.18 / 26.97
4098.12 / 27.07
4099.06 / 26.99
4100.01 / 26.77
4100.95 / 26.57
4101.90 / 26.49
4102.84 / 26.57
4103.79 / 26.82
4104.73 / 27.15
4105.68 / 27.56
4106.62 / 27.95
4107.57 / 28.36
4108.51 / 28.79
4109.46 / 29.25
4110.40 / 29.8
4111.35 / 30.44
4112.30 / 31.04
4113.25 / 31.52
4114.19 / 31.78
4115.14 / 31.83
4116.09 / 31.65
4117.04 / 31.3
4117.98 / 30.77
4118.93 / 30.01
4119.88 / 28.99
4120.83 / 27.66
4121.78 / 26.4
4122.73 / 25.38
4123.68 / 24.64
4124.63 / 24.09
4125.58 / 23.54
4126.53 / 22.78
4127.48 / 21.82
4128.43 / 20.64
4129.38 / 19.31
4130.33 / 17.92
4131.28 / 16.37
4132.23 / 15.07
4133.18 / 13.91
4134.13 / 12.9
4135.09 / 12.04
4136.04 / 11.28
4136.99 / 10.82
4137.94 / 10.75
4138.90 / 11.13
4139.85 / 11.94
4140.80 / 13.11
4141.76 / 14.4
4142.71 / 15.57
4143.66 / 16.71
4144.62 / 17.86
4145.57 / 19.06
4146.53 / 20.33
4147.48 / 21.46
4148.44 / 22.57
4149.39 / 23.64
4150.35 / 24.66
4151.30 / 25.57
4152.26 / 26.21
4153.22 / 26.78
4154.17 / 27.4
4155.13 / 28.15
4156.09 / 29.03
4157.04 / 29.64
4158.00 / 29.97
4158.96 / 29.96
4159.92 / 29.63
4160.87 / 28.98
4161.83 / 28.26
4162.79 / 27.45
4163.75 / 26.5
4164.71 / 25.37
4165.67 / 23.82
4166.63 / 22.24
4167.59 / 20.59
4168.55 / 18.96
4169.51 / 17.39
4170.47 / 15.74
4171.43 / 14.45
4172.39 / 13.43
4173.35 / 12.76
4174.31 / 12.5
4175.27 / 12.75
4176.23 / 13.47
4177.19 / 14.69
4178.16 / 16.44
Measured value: -4.8 AA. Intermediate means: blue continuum 17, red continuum 18.8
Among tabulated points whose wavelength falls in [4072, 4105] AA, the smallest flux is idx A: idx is 20.86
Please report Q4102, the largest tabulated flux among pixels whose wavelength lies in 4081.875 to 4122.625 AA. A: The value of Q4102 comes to 31.83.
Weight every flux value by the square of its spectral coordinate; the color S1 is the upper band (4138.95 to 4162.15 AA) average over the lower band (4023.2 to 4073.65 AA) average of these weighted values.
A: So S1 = 1.38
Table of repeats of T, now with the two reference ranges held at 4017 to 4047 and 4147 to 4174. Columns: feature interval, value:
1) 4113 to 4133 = -3.5 AA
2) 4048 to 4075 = -3.1 AA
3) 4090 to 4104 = -4.2 AA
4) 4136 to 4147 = 4.0 AA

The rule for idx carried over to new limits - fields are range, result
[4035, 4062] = 14.21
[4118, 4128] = 21.82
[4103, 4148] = 10.75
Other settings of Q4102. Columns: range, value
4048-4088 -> 22.42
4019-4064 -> 20.18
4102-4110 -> 29.25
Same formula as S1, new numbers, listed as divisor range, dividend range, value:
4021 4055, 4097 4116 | 1.81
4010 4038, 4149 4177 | 1.49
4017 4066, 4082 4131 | 1.57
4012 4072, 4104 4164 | 1.40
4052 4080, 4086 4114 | 1.34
